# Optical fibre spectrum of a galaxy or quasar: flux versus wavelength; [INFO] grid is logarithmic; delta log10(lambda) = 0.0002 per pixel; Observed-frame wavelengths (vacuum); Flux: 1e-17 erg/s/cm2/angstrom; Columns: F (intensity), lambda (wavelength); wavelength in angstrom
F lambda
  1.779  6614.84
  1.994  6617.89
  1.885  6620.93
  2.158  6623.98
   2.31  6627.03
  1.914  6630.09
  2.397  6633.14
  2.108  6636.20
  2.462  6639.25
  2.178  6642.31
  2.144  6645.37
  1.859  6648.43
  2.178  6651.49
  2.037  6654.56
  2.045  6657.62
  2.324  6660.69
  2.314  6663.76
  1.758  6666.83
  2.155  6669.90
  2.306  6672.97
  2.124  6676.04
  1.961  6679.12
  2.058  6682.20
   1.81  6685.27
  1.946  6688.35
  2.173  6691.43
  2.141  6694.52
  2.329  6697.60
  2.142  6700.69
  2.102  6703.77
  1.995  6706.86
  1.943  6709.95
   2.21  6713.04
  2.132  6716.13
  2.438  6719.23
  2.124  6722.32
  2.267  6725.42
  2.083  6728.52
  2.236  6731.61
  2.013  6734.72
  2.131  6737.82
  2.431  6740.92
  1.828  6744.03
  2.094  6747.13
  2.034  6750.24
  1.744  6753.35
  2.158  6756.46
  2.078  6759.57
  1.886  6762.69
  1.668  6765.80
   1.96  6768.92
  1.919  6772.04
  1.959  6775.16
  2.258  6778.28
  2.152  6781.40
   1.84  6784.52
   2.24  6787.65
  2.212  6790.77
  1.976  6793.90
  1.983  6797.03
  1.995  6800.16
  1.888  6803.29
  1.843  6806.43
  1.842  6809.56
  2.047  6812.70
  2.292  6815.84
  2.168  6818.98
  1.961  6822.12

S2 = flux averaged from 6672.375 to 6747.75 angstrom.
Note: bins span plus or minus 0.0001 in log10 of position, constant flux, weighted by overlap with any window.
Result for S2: 2.12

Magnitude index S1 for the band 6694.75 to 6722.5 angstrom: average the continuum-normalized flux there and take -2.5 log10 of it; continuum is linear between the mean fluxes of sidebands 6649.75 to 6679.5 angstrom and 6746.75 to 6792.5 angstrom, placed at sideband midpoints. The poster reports -0.04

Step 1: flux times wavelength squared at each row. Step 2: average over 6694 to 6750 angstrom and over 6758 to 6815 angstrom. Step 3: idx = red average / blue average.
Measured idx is 0.9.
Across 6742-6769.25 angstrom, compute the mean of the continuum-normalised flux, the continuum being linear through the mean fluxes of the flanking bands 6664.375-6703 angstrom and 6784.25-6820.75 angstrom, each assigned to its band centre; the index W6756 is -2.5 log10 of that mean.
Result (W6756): 0.06 mag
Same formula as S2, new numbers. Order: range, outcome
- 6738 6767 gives 2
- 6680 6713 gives 2.07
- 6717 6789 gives 2.07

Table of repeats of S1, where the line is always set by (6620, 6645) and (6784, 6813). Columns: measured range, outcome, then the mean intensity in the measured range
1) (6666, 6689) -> 0.05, 2.03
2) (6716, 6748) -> -0.05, 2.16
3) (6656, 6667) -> 0.00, 2.15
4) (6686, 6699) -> -0.01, 2.12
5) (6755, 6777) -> 0.04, 1.95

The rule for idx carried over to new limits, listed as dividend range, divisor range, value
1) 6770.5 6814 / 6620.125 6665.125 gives 0.97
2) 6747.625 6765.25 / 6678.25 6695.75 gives 1.00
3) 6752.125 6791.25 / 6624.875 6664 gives 0.96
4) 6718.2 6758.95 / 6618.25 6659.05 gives 1.03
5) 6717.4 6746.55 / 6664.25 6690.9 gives 1.08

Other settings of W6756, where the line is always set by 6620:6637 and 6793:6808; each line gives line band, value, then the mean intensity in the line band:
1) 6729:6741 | -0.08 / 2.17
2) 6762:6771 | 0.08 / 1.84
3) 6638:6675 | -0.02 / 2.14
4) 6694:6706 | -0.06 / 2.17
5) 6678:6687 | 0.07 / 1.94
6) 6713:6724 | -0.10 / 2.23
